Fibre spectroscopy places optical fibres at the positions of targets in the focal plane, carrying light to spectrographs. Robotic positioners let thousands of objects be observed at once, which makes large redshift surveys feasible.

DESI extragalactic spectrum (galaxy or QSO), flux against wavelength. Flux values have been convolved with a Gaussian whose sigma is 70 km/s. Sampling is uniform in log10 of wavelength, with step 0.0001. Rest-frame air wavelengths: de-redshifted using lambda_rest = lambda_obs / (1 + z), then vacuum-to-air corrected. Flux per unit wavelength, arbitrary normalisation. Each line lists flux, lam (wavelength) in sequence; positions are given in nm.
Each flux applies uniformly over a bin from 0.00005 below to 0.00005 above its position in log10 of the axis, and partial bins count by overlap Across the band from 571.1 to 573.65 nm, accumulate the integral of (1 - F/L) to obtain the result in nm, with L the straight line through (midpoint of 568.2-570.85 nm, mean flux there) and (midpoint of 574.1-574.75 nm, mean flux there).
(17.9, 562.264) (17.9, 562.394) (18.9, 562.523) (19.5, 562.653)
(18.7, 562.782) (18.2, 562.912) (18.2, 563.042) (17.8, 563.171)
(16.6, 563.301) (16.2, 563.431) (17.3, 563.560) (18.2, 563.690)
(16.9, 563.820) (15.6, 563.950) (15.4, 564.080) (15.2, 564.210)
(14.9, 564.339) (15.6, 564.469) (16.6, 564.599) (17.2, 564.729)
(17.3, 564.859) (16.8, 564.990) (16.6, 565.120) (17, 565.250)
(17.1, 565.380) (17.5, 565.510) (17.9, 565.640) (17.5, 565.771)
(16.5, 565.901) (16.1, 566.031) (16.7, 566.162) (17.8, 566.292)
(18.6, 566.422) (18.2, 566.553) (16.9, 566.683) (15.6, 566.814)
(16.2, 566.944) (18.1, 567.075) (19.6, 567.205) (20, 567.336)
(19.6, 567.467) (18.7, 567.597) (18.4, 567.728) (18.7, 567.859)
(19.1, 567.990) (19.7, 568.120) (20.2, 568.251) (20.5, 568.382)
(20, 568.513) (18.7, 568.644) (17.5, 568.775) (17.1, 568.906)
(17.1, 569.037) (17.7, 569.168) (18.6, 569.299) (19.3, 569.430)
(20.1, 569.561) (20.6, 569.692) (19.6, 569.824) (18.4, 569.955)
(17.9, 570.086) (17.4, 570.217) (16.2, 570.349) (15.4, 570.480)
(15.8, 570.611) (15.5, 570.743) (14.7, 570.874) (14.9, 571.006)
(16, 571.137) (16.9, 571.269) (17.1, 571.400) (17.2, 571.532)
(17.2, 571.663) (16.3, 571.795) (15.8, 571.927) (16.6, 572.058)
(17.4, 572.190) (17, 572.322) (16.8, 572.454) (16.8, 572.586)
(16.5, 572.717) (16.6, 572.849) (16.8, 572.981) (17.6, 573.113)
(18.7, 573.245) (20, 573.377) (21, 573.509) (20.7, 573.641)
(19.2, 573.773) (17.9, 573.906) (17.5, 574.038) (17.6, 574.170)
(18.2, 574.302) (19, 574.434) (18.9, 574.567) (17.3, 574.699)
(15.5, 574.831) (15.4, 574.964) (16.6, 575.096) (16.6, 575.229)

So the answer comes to 0.11 nm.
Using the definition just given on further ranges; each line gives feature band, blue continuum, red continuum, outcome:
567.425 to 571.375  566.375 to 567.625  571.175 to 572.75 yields -0.11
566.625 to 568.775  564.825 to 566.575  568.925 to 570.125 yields -0.08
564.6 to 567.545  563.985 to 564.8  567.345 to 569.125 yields -0.05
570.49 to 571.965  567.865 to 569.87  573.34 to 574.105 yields 0.24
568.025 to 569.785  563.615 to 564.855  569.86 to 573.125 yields -0.27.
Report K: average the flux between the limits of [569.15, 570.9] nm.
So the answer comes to 17.7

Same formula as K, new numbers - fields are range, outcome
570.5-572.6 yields 16.3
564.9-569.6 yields 18.1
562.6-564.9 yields 17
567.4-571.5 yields 18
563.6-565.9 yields 16.7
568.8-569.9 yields 18.7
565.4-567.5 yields 17.6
